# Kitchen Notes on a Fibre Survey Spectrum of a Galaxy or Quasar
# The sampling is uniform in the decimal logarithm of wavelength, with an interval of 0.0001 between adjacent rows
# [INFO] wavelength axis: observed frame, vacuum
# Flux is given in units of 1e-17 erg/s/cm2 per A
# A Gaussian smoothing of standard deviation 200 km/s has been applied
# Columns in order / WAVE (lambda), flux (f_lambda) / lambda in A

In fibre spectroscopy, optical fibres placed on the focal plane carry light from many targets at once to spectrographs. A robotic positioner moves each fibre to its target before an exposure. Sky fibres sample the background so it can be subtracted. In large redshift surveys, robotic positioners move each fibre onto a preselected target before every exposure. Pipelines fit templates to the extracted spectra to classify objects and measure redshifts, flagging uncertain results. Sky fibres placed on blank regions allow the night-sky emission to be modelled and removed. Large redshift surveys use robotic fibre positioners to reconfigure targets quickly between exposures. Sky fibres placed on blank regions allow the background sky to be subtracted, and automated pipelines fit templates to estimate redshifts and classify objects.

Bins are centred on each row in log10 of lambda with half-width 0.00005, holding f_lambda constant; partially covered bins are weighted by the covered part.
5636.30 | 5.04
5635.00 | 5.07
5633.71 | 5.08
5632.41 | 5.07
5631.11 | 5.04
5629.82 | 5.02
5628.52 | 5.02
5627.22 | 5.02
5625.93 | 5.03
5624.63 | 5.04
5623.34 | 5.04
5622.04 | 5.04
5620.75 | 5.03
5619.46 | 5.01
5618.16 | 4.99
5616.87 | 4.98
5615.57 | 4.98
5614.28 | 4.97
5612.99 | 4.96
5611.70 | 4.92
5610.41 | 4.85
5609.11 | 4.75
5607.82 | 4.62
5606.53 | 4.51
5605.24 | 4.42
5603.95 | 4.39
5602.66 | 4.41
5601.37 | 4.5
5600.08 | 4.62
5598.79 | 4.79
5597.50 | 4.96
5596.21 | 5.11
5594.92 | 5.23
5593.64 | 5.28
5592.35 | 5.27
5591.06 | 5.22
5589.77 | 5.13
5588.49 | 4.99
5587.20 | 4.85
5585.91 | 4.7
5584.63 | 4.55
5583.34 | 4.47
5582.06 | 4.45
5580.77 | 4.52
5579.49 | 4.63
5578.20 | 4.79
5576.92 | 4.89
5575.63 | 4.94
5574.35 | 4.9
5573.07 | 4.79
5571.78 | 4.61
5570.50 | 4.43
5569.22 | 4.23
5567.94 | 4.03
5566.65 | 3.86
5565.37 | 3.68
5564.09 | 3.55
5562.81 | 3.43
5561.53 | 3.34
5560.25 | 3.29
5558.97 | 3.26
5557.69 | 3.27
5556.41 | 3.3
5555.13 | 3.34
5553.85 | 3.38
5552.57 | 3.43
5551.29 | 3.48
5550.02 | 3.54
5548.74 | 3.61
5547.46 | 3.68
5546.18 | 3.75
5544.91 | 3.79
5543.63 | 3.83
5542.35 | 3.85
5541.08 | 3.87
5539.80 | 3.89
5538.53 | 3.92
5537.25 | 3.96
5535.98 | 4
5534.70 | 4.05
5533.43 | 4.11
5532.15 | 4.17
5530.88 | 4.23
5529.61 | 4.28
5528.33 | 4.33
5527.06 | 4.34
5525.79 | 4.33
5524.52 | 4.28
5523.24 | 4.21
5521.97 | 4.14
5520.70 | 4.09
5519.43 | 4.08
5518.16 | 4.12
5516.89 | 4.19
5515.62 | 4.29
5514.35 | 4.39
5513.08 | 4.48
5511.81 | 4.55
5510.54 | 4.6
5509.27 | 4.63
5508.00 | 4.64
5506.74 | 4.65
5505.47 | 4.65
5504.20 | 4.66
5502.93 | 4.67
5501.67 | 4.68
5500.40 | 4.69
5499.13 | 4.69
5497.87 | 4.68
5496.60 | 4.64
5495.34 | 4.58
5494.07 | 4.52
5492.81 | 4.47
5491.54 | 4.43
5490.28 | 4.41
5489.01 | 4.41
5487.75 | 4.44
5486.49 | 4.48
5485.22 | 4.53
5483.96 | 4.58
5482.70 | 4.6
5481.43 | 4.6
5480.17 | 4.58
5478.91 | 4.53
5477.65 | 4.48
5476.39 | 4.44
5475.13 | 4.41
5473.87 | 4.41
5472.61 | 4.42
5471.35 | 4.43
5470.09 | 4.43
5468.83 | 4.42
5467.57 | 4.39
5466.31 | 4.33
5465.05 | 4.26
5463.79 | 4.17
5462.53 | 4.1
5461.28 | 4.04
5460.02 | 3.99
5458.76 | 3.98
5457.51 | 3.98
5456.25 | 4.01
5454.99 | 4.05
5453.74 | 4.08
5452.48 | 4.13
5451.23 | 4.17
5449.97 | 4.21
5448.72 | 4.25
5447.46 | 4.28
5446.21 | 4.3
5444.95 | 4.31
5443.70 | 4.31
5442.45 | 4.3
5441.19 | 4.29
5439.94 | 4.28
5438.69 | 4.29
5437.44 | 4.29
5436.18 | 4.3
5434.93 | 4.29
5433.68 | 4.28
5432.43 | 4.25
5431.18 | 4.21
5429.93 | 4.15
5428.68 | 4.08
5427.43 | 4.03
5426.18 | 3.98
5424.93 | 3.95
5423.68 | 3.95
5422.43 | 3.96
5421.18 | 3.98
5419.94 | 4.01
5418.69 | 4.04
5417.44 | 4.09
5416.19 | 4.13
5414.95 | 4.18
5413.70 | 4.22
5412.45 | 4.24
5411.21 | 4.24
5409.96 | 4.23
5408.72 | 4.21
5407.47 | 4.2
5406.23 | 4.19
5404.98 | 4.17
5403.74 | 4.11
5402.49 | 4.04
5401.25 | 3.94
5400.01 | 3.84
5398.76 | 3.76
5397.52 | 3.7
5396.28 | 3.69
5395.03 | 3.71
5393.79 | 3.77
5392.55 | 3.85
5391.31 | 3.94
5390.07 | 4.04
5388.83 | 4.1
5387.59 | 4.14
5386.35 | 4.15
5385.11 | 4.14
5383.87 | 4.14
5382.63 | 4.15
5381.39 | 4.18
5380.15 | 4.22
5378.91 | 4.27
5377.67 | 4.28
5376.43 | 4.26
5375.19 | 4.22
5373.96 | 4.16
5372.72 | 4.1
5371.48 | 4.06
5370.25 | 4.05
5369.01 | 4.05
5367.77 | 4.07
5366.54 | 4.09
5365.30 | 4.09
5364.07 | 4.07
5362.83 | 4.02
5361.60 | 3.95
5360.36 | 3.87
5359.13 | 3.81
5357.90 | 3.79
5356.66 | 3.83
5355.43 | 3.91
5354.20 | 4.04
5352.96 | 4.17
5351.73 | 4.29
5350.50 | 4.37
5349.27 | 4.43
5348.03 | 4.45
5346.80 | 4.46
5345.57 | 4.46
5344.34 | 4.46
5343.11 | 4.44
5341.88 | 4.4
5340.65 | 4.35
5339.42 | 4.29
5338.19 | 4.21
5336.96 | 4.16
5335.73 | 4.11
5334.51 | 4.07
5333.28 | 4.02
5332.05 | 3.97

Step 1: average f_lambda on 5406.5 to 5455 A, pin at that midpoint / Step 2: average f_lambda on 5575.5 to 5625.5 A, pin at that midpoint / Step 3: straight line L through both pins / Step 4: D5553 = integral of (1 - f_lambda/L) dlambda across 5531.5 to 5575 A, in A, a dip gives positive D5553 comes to 7.9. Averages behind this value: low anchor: 4.18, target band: 3.81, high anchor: 4.84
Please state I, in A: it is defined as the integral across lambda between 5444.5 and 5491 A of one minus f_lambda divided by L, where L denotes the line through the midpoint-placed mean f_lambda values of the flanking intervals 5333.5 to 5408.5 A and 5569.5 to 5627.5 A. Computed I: 1.0 A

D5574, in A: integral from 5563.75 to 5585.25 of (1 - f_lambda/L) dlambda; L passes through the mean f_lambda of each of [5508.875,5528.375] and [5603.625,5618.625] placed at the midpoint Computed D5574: 0.7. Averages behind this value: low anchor 4.31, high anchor 4.78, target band 4.44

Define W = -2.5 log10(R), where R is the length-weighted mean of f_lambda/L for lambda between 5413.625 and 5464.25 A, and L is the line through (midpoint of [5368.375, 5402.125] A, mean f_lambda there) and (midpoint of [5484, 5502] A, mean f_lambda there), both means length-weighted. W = 0.04 mag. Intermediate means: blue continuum 4.03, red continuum 4.54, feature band 4.14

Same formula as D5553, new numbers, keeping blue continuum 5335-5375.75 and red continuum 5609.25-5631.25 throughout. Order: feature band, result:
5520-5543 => 2.91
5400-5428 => 1.63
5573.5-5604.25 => 0.44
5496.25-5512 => -0.09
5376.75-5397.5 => 1.06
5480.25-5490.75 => 0.13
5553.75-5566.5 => 3.72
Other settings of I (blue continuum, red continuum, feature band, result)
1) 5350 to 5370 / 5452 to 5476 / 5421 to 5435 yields 0.20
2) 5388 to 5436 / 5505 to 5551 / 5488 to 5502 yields -1.49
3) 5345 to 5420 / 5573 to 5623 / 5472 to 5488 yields -0.28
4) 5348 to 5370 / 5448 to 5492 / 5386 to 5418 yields 0.98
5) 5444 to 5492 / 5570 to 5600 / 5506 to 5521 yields 0.40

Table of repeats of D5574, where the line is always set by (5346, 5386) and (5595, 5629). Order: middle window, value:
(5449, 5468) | 1.2 A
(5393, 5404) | 1.0 A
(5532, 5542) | 1.4 A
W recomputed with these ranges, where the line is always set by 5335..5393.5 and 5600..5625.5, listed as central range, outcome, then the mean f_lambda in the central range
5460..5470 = 0.05 mag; 4.24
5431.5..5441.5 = 0.01 mag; 4.28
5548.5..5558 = 0.33 mag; 3.42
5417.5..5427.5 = 0.08 mag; 3.99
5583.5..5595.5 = -0.06 mag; 5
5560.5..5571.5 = 0.22 mag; 3.83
